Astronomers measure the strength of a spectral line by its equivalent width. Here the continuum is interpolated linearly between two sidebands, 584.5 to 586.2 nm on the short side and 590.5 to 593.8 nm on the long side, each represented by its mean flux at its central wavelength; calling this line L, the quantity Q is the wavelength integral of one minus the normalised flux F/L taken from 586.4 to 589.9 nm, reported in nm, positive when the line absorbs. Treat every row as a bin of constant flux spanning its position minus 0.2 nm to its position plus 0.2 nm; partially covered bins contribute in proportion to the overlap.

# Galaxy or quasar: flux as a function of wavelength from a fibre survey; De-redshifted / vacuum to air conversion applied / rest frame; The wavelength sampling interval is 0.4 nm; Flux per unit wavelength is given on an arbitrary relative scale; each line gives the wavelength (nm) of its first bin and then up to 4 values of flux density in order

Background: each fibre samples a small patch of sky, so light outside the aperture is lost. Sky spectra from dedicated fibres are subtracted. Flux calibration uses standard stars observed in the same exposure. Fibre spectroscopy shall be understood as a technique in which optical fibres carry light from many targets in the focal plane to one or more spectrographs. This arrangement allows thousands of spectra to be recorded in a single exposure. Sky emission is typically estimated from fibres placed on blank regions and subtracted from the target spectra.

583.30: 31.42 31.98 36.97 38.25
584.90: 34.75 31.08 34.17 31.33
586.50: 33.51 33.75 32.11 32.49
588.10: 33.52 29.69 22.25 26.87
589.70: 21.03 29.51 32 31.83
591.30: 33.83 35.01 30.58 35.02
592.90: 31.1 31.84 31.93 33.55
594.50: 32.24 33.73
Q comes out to 0.40 nm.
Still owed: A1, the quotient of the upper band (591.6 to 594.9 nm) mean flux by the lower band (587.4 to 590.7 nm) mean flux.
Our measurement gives 1.14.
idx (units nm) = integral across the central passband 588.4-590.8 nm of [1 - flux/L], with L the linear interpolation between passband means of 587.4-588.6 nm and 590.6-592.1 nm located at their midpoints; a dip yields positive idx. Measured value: 0.41 nm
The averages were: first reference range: 32.1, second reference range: 33.1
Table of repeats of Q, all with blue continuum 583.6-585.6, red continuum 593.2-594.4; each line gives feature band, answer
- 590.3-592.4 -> 0.019 nm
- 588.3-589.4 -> 0.244 nm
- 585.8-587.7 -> 0.081 nm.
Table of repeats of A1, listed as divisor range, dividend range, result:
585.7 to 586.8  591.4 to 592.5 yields 1.01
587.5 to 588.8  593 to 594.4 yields 1.04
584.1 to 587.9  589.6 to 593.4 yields 0.93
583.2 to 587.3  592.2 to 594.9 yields 0.97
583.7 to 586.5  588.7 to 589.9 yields 0.68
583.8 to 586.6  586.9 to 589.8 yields 0.84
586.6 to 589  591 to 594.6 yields 1.05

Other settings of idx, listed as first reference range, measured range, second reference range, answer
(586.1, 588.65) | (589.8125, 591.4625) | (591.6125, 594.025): 0.067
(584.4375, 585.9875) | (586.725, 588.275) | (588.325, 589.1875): -0.224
